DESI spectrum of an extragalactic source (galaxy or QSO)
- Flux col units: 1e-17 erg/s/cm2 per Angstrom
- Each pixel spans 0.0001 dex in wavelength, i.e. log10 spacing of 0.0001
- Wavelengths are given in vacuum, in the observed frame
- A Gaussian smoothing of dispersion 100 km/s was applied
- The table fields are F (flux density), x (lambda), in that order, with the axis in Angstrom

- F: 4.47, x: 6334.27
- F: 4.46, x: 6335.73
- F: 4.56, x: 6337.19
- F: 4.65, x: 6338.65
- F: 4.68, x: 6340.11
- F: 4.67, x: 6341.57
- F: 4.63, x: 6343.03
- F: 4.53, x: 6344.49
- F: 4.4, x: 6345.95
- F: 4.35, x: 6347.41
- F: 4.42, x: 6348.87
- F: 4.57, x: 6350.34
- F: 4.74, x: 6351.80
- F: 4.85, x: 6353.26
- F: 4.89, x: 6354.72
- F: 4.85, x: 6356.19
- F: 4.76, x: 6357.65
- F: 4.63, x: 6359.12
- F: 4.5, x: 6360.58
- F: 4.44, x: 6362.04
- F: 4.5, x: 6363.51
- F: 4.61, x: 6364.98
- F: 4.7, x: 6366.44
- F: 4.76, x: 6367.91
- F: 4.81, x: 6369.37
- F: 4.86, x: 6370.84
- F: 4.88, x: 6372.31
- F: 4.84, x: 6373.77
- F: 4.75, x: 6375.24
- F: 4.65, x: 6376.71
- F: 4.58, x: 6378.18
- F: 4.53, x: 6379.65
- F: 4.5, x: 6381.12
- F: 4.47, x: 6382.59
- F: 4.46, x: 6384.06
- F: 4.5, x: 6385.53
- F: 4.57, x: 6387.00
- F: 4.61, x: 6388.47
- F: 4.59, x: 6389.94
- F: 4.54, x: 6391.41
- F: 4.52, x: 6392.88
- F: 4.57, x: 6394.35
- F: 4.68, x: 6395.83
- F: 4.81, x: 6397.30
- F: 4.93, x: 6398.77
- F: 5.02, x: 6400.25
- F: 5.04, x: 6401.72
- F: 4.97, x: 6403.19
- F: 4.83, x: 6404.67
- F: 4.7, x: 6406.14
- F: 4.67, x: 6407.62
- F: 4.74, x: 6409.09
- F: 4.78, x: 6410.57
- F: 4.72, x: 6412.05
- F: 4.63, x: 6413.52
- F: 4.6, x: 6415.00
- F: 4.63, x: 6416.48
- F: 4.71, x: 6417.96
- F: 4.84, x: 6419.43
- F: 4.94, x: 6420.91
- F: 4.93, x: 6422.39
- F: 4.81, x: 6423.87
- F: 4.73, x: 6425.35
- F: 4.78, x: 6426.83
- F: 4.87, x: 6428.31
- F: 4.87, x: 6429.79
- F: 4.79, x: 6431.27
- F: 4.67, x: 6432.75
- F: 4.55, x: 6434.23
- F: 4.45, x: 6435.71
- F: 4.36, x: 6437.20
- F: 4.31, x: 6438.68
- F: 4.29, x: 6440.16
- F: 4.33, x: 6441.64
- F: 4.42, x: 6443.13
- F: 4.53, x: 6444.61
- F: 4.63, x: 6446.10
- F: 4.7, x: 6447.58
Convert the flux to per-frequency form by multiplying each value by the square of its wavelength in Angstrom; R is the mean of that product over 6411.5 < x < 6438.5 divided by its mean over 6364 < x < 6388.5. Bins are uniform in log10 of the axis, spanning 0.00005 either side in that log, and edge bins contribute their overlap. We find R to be 1.0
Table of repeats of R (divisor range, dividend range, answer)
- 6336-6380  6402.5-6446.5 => 1.02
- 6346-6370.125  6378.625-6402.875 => 1.01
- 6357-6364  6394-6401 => 1.07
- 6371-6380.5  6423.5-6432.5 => 1.04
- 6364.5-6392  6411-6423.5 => 1.04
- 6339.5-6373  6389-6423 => 1.04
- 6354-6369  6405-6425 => 1.03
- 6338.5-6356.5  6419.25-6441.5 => 1.03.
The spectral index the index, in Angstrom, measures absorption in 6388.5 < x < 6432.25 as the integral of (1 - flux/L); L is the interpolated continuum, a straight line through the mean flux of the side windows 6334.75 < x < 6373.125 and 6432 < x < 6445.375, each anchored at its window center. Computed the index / -2.5 Angstrom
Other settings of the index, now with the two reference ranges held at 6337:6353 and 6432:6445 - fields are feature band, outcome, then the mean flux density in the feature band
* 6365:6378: -0.7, 4.76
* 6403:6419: -0.9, 4.72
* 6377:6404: -0.9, 4.66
